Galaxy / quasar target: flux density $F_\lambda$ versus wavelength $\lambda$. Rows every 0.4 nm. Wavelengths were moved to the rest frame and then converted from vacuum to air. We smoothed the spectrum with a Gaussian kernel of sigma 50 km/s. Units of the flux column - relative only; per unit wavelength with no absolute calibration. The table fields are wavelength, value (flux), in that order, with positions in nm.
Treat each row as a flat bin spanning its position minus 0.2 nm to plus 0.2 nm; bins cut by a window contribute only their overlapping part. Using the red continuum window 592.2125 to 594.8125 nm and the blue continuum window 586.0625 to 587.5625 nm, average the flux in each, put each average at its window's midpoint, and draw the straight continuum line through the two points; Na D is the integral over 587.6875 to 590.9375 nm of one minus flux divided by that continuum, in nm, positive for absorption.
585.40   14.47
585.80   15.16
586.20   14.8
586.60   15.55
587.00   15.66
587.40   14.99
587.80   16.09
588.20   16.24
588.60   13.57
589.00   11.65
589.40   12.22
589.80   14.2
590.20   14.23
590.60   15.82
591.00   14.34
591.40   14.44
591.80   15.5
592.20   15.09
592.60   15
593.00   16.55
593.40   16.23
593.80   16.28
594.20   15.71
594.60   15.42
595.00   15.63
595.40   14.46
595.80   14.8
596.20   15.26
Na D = 0.266 nm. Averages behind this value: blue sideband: 15.3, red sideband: 15.8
